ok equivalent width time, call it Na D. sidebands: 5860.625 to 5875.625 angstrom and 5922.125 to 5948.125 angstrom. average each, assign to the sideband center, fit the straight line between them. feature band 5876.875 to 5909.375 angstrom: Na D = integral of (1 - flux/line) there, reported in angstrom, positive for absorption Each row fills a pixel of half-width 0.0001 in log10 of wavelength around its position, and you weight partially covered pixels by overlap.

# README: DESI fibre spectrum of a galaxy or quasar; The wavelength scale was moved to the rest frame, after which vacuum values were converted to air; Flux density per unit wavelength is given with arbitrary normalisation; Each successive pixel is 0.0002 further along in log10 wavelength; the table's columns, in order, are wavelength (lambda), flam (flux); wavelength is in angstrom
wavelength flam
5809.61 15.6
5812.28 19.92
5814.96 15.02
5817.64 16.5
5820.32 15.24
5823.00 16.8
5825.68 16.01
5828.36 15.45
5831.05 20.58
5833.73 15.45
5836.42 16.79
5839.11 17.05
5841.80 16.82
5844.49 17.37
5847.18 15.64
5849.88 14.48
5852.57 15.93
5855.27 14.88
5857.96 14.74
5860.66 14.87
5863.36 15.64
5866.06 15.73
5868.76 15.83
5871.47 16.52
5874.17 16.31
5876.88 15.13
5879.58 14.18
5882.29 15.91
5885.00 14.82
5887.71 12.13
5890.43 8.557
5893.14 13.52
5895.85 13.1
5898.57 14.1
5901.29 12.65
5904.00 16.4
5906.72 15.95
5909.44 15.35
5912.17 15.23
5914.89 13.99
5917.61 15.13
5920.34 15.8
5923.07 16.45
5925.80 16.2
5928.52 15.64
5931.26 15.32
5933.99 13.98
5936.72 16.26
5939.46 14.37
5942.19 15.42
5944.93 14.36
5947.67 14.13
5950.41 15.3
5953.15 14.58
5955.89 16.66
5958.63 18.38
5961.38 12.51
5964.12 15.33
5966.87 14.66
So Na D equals 3.7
